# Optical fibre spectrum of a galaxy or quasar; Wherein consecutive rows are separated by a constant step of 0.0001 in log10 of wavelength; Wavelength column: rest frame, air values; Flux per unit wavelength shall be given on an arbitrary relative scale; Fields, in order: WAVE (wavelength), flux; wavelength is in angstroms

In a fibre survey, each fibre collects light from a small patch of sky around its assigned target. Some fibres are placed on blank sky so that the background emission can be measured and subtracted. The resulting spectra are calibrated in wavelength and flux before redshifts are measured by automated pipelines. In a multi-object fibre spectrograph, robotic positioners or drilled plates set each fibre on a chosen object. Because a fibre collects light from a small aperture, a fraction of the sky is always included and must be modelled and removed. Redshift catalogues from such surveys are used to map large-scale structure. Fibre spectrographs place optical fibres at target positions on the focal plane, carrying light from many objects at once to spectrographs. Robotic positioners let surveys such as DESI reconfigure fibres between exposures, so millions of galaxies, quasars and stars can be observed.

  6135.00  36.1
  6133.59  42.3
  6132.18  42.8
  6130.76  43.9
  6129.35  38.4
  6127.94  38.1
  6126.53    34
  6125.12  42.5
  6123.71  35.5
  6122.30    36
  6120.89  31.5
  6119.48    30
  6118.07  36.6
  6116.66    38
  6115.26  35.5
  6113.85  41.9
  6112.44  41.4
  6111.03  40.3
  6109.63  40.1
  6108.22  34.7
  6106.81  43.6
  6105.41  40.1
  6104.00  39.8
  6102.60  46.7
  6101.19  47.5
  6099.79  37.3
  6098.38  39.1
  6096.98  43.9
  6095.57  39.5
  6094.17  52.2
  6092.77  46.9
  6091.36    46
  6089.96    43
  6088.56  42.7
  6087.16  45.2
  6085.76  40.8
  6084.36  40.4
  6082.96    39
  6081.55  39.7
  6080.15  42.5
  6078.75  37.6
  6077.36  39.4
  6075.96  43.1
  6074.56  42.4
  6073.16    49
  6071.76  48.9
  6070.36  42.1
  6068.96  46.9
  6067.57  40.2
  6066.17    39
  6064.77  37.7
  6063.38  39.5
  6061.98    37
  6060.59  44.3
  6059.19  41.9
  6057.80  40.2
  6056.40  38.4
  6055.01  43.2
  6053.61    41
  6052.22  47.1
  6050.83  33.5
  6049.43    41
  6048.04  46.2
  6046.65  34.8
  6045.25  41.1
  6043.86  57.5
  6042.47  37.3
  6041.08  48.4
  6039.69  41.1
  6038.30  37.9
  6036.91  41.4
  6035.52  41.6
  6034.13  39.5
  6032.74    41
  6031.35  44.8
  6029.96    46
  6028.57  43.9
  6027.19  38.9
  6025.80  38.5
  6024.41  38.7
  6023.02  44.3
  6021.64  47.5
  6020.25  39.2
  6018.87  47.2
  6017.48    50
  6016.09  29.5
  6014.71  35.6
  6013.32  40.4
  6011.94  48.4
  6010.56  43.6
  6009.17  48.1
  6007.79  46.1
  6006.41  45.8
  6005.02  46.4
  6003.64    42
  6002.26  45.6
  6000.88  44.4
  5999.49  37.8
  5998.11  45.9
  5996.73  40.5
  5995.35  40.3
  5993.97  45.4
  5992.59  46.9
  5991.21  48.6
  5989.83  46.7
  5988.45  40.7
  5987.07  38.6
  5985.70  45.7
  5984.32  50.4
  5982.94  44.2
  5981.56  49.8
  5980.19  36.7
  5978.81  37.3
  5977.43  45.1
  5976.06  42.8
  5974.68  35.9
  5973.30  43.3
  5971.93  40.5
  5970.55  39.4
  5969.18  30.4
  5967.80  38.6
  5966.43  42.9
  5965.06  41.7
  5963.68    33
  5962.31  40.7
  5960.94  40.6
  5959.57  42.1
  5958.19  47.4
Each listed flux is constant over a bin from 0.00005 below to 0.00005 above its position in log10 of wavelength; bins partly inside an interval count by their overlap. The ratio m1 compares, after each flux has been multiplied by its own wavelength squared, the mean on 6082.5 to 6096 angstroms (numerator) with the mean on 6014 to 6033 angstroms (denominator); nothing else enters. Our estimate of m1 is 1.1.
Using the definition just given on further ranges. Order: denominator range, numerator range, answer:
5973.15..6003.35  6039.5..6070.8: 0.99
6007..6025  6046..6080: 0.98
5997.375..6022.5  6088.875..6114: 1.01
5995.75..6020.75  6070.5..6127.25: 0.98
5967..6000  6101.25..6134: 0.97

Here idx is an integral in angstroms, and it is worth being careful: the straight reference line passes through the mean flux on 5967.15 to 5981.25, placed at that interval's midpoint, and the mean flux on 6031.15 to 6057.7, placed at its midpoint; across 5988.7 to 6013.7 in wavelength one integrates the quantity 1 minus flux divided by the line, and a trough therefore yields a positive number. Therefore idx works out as -2.7 angstroms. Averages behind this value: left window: 39.3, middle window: 44.6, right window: 41.8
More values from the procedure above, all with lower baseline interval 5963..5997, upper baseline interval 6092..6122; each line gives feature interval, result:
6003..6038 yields -1.1 angstroms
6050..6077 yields -0.7 angstroms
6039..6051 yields -0.5 angstroms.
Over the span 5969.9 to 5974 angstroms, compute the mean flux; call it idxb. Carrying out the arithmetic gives 41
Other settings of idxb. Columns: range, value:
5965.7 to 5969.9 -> 37.4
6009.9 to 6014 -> 44.2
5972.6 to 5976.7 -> 40.6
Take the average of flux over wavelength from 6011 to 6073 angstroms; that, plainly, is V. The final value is 41.9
